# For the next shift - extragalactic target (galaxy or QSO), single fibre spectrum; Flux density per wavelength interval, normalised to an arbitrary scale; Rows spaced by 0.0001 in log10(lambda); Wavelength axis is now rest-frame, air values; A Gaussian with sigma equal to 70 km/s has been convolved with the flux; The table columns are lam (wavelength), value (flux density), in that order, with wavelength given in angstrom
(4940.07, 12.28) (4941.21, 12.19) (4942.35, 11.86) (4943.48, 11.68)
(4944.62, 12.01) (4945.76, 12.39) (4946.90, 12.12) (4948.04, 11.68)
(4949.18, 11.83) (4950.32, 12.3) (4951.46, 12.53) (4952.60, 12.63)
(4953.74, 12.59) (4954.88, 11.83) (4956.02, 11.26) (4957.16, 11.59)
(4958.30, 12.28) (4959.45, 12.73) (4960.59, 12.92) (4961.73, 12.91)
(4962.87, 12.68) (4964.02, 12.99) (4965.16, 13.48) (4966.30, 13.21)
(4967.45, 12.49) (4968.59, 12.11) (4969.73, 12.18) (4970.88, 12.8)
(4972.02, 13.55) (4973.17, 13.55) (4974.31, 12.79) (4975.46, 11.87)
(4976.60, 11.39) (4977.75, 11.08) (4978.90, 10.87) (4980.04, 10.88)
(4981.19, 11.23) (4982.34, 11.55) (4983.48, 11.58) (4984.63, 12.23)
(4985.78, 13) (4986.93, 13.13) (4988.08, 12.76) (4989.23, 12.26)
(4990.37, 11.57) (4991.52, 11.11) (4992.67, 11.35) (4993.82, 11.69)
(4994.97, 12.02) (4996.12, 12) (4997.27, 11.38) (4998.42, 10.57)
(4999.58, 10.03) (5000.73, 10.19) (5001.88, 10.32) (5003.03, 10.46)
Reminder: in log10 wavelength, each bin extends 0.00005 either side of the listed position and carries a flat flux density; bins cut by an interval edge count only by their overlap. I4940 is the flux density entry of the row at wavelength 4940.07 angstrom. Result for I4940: 12.28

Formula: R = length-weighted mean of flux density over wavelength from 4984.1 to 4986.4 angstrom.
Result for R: 12.6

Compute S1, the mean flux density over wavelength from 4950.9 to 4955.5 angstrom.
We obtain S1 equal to 12.4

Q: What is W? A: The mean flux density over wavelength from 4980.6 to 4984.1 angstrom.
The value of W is 11.5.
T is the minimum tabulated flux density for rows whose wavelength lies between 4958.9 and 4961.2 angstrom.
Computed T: 12.73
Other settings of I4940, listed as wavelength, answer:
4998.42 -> 10.57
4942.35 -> 11.86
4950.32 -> 12.3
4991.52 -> 11.11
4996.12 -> 12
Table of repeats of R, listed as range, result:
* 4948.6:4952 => 12.2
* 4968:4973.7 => 12.8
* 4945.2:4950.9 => 12.1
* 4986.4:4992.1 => 12.2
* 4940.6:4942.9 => 12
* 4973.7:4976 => 12.4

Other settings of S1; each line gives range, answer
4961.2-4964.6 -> 12.9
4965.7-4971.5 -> 12.6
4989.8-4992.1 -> 11.4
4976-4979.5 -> 11.1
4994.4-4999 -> 11.5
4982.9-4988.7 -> 12.5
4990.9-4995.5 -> 11.5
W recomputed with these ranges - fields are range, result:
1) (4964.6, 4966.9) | 13.3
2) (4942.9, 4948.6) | 12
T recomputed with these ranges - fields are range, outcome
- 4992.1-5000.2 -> 10.03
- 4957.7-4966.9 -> 12.28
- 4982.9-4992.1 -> 11.11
